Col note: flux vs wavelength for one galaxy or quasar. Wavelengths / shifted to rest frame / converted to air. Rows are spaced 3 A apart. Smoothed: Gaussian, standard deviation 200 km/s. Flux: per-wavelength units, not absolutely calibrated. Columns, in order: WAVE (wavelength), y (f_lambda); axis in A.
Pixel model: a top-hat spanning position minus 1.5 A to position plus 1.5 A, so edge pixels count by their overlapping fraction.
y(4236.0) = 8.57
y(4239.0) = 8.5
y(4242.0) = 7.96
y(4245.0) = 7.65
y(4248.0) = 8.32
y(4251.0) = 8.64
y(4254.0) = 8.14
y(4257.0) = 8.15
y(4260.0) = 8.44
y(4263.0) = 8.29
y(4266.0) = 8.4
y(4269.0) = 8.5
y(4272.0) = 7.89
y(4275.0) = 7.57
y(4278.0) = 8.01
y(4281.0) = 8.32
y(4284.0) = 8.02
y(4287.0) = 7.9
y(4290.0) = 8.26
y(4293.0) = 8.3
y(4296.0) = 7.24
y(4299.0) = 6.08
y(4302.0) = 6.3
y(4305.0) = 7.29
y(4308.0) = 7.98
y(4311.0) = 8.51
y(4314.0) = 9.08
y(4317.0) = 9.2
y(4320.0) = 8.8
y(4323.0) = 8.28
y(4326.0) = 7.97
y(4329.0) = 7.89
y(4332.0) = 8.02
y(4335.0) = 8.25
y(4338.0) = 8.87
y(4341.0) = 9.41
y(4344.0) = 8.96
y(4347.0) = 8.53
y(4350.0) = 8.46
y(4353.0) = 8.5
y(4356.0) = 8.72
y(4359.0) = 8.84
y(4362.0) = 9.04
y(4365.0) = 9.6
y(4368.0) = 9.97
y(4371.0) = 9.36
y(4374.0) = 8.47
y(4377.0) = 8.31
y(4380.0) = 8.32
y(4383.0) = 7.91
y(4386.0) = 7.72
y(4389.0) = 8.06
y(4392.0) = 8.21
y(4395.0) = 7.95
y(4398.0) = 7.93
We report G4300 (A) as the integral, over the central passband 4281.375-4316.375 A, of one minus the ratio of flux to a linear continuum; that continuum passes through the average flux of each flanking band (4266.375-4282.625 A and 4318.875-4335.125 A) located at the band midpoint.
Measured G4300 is 1.5 A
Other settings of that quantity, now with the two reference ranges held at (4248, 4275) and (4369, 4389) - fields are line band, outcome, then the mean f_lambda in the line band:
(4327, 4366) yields -1.6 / 8.68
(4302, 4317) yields 0.3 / 8.12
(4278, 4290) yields 0.3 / 8.09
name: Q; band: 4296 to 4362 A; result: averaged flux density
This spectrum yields 8.28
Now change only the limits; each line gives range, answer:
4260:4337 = 8.03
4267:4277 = 8.01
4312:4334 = 8.46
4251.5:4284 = 8.18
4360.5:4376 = 9.26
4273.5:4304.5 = 7.59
